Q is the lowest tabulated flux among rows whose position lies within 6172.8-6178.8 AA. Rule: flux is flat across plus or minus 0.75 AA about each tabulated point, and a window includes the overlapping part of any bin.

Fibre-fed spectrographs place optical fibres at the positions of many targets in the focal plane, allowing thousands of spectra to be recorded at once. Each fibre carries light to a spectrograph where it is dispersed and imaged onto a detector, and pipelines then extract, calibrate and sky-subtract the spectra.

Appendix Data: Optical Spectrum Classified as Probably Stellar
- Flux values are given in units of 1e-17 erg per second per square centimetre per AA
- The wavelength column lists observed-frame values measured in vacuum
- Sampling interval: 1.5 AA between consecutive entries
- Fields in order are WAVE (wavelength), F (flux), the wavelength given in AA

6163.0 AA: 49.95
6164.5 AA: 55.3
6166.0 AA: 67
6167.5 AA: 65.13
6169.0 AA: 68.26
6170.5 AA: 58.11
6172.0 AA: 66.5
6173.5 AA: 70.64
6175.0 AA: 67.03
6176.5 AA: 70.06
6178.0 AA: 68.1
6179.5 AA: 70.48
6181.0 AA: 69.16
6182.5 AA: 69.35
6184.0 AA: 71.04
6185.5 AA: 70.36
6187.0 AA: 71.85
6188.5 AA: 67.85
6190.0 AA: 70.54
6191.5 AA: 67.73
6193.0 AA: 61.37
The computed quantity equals 67.03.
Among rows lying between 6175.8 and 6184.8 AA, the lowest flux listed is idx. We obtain 68.1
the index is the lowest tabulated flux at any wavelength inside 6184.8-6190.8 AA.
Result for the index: 67.85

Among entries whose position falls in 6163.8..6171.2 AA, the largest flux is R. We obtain 68.26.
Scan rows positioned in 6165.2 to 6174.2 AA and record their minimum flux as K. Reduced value 58.11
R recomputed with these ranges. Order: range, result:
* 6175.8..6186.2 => 71.04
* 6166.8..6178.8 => 70.64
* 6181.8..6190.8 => 71.85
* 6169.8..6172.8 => 66.5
